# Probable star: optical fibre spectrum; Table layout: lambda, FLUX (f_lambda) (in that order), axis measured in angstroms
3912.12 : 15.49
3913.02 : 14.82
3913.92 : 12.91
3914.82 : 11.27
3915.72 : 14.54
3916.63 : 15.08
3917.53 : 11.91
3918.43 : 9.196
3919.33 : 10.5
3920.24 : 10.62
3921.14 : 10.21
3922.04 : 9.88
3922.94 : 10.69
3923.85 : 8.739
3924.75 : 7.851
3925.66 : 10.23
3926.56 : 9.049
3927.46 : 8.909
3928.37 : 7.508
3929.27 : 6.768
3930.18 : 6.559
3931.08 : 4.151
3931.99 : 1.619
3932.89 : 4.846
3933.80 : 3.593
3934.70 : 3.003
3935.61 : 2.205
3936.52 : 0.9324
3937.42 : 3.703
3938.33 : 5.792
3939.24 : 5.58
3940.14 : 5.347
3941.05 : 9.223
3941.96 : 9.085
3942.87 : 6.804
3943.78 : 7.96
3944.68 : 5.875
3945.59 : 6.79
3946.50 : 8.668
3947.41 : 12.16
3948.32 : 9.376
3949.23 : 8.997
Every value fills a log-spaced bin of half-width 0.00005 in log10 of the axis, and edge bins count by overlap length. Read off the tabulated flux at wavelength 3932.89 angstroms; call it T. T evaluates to 4.846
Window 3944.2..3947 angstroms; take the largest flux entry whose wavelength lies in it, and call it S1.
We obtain 8.668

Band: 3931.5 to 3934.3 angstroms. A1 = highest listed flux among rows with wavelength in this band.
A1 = 4.846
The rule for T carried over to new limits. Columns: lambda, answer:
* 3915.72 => 14.54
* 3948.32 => 9.376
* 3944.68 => 5.875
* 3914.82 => 11.27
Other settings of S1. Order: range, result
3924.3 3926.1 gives 10.23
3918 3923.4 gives 10.69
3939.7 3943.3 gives 9.223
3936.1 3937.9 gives 3.703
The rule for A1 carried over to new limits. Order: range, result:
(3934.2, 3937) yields 3.003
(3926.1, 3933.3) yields 9.049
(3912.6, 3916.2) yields 14.82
